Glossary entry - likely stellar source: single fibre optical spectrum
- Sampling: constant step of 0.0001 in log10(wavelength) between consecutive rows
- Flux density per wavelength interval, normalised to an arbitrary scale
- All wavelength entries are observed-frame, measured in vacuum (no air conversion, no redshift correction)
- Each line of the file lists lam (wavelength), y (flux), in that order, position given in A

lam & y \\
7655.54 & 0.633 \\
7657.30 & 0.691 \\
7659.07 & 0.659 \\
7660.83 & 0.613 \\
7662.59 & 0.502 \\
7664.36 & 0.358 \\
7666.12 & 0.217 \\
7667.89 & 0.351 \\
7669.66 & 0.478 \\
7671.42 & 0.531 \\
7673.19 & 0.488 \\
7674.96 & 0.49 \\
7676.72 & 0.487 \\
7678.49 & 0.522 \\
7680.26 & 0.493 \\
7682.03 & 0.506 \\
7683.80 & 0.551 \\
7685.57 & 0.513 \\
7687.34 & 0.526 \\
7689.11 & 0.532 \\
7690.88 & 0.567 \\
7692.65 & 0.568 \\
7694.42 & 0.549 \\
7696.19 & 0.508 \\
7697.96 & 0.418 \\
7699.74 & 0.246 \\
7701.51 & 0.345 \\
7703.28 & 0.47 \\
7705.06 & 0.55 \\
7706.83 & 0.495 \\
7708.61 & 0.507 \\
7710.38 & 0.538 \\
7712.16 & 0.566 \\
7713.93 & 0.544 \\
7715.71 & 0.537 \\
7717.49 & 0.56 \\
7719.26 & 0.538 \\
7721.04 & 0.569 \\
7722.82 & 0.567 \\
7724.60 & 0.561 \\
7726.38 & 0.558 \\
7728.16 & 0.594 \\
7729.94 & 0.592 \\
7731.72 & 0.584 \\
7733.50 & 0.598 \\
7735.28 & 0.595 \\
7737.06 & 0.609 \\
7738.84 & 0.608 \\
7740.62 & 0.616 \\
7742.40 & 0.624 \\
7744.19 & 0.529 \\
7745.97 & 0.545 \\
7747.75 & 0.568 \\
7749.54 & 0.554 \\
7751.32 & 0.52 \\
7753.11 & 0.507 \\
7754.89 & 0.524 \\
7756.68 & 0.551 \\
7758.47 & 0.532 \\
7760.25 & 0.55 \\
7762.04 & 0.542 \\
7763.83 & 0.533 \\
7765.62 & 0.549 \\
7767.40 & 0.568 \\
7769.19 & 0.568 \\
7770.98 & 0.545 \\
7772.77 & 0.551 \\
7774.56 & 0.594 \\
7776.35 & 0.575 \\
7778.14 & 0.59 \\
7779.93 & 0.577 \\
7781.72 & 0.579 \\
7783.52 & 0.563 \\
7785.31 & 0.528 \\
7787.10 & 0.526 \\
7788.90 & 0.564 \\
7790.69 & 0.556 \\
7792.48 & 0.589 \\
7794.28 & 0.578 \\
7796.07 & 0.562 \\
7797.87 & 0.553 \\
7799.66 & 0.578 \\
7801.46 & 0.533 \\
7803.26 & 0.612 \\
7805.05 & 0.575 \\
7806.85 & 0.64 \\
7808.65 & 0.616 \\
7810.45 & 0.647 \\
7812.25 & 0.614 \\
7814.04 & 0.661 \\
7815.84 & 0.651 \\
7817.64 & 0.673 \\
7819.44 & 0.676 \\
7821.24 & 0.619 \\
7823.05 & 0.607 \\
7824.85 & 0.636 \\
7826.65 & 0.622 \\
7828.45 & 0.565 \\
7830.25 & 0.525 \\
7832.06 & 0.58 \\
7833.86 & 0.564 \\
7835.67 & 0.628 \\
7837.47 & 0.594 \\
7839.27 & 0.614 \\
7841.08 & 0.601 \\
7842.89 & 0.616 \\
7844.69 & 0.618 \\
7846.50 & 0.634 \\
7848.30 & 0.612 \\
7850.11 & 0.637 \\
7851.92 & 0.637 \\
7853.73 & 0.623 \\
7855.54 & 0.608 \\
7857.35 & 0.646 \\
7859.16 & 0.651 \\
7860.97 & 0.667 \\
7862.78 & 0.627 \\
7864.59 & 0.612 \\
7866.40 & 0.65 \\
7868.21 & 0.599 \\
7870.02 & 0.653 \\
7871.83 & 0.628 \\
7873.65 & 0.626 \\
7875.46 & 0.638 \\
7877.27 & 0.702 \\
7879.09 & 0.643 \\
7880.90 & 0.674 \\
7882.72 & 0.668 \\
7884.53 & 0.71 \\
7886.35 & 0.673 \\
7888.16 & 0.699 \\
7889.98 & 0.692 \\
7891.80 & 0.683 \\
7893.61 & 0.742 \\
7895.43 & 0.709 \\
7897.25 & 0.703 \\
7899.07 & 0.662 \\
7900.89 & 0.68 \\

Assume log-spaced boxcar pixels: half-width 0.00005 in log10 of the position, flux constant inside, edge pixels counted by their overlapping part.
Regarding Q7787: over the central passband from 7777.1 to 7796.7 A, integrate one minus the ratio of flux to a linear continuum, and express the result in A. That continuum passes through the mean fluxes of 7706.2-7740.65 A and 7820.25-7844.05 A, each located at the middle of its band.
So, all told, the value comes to 0.7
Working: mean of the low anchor 0.566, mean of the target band 0.565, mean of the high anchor 0.598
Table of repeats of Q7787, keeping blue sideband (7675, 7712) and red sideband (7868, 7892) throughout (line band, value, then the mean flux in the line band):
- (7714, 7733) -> -1.5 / 0.566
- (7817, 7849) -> 0.6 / 0.61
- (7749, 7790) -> 0.9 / 0.552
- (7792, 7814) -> 0.0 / 0.594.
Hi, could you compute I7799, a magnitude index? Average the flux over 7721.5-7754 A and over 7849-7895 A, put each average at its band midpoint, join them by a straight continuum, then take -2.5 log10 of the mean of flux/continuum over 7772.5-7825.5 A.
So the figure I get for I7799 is 0.03 mag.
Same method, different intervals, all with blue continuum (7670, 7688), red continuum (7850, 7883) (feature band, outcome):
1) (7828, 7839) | 0.071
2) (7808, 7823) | -0.065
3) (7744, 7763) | 0.045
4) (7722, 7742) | -0.083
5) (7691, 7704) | 0.160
